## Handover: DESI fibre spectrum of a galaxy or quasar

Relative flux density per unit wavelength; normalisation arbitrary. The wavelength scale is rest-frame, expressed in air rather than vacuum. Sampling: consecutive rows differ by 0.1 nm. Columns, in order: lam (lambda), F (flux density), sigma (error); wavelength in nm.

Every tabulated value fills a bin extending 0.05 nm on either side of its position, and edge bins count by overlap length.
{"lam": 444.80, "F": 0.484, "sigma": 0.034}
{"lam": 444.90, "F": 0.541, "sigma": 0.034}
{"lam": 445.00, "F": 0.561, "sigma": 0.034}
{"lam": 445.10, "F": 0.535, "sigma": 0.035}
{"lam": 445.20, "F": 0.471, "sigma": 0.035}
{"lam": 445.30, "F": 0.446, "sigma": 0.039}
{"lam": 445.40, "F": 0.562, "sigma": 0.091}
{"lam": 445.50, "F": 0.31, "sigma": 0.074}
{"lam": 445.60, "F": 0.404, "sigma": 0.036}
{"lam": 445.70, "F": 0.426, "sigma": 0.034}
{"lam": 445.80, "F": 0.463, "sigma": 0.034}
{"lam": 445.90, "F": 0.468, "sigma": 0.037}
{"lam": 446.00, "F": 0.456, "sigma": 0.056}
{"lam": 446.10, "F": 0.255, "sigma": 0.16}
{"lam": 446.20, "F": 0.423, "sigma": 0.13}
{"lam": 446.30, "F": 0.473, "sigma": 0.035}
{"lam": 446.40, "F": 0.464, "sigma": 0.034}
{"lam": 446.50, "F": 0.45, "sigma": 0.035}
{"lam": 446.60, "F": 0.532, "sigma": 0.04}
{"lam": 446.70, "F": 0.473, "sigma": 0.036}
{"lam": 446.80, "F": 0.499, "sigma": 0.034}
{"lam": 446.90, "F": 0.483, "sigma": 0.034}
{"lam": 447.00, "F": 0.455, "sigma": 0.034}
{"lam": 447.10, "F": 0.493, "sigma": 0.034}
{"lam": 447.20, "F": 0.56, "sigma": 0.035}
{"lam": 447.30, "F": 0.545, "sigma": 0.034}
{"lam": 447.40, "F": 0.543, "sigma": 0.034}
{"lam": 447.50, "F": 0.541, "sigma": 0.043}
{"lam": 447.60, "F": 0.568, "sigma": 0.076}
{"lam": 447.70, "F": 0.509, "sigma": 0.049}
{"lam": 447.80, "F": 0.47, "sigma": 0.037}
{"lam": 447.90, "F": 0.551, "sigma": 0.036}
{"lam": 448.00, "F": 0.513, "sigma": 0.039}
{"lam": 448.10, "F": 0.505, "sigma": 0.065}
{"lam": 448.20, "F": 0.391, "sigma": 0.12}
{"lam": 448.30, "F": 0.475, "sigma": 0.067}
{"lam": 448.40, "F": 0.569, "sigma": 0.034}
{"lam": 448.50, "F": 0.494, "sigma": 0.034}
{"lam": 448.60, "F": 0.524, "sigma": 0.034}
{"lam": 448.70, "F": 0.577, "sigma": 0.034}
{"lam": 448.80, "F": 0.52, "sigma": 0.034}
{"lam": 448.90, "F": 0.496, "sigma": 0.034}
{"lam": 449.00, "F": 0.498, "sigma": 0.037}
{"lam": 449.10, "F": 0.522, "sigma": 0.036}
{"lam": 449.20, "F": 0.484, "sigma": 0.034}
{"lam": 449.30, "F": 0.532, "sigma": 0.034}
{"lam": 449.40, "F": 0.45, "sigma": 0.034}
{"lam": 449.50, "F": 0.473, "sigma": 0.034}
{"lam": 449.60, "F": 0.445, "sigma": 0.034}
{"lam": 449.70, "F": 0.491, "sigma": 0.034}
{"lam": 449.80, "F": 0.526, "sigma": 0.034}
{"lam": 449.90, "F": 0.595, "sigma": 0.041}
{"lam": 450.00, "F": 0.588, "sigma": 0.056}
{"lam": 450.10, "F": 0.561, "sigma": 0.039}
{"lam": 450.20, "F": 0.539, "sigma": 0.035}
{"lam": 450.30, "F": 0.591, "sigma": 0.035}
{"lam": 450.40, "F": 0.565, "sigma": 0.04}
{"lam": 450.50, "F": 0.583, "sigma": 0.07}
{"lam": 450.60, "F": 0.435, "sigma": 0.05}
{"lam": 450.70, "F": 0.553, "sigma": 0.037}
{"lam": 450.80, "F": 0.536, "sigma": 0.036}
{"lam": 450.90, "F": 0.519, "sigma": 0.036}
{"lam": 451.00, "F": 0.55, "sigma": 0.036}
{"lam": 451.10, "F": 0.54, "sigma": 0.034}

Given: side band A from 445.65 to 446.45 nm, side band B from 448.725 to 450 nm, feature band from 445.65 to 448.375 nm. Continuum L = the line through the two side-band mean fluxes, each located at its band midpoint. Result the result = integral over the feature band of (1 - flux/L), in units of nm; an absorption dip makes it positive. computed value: -0.18 nm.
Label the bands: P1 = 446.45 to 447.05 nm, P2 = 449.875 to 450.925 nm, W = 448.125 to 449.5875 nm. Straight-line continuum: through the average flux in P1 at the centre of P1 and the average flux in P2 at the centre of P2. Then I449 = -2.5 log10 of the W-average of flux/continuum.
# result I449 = 0.05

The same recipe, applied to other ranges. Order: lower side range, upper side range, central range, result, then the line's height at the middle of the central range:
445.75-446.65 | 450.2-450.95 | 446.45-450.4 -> -0.049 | 0.492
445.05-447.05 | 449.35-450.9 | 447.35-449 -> -0.050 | 0.492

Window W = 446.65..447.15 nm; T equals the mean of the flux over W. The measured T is 0.481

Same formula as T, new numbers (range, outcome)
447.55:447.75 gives 0.538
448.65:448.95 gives 0.531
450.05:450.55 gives 0.568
